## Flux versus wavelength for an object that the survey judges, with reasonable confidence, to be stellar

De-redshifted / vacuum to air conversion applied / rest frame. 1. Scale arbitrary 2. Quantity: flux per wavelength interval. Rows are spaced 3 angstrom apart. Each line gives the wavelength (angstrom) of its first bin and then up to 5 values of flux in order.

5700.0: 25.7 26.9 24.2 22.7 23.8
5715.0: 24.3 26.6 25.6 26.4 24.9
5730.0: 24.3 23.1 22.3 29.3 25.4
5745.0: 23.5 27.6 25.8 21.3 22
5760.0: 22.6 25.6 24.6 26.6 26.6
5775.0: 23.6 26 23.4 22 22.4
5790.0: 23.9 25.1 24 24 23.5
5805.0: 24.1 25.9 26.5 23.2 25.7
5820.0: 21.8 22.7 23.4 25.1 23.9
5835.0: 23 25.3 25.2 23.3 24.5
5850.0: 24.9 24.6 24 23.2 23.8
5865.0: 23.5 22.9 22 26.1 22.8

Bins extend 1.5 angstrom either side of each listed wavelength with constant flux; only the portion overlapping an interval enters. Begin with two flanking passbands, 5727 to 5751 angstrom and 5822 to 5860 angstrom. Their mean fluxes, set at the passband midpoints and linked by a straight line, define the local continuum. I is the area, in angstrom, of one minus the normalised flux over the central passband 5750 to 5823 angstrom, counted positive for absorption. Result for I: 1.5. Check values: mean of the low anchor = 25.1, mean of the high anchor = 24.1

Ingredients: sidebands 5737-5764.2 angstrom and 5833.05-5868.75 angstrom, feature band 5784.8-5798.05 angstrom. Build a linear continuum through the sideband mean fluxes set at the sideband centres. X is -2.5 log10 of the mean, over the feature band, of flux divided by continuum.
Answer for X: 0.03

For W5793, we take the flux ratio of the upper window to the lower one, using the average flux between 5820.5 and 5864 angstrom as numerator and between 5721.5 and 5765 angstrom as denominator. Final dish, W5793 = 0.98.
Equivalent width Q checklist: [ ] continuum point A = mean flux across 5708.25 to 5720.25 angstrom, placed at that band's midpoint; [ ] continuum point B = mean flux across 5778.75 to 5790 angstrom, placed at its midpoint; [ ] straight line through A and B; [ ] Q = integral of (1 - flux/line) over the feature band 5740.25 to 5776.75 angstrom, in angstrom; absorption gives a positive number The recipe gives -1.67 angstrom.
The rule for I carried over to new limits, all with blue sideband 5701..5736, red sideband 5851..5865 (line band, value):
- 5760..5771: -0.4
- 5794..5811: -0.2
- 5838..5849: -0.2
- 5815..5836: 0.4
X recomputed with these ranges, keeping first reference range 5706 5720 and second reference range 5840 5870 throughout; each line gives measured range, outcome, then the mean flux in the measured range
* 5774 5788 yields 0.030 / 23.5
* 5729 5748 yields -0.026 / 24.9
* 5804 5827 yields -0.005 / 24.2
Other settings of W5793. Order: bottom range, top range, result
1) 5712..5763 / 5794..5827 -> 0.98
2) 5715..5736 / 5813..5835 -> 0.95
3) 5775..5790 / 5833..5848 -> 1.03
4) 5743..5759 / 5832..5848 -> 1.01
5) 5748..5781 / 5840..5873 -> 0.97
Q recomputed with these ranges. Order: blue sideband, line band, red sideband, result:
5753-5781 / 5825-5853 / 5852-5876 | -0.52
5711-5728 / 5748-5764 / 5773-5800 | 0.49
